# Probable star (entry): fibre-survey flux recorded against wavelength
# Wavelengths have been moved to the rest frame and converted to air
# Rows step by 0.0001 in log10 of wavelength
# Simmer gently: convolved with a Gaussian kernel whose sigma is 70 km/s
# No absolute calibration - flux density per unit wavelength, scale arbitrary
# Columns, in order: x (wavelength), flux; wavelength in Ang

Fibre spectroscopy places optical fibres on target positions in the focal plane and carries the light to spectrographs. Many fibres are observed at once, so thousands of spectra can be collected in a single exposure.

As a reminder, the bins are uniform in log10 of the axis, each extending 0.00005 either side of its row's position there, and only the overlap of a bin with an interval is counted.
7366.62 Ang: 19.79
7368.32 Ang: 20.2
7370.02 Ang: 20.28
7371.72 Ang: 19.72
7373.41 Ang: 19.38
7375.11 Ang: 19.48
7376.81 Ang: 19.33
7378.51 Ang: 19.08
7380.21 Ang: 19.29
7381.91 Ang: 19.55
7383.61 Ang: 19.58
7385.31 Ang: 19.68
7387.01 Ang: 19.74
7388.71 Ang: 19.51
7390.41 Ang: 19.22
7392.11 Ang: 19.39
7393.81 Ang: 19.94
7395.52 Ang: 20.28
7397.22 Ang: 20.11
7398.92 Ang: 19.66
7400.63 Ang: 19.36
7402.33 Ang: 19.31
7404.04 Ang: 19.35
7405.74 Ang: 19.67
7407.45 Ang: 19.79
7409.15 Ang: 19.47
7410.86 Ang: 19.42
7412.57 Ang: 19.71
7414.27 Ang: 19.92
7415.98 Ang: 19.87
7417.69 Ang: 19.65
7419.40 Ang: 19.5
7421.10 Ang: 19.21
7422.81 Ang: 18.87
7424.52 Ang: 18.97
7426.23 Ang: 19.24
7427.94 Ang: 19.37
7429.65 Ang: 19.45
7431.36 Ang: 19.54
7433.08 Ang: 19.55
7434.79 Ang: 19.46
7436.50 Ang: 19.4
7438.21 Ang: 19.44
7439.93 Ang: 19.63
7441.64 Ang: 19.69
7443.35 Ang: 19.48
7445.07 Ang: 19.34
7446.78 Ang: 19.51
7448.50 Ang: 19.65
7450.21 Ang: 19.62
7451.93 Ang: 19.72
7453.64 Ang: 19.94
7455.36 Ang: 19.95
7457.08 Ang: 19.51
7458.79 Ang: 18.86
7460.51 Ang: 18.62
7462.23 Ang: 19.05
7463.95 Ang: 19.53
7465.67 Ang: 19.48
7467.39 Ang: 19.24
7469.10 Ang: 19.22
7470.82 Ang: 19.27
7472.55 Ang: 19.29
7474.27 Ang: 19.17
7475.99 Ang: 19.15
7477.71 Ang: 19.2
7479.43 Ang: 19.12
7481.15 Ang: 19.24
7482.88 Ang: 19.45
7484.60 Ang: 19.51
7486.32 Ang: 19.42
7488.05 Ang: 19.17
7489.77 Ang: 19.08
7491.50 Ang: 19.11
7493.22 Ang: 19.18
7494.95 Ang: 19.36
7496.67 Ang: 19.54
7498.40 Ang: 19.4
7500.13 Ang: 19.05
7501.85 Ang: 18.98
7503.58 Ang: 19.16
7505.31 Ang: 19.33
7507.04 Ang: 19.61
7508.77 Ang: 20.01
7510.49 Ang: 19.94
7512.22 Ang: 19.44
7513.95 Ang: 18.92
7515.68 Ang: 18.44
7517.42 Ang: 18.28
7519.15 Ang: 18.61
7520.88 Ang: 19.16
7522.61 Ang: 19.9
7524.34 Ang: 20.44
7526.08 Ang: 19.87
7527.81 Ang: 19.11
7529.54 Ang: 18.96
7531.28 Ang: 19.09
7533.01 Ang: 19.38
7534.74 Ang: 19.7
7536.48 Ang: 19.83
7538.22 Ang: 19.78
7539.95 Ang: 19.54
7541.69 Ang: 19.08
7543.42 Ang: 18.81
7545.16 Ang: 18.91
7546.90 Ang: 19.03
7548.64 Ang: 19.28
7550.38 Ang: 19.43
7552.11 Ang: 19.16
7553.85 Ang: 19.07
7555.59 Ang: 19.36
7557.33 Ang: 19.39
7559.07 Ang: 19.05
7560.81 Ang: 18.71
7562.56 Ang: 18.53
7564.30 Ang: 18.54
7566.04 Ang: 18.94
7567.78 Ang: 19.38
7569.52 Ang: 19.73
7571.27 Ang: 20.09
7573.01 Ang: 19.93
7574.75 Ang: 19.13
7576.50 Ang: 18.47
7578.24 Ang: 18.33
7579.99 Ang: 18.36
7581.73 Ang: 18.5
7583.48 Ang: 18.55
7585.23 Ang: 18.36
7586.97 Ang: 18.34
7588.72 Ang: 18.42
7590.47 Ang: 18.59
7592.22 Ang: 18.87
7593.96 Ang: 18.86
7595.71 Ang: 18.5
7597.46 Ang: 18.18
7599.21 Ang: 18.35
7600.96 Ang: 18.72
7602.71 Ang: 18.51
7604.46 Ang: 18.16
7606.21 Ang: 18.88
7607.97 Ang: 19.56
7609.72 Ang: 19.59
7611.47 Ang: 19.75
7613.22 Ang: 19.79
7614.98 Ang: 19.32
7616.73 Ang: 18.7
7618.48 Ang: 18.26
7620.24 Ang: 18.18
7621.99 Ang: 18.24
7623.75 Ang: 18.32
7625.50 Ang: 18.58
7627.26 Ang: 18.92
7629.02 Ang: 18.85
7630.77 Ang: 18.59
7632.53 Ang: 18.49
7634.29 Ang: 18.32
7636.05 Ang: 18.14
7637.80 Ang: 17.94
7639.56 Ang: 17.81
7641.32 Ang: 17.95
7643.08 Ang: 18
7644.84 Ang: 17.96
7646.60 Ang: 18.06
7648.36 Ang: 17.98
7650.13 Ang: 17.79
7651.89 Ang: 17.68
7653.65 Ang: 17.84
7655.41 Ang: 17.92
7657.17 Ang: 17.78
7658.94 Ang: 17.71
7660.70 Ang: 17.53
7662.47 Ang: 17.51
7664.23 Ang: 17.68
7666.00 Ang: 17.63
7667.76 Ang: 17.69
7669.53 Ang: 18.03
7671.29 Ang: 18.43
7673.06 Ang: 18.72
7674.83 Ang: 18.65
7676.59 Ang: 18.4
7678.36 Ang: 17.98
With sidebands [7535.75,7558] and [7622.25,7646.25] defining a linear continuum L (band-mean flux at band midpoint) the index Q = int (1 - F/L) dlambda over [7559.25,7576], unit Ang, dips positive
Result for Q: -0.1 Ang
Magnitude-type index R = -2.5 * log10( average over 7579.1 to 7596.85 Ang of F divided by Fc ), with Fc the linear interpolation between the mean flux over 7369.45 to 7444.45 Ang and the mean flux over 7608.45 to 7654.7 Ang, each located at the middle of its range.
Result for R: 0.01 mag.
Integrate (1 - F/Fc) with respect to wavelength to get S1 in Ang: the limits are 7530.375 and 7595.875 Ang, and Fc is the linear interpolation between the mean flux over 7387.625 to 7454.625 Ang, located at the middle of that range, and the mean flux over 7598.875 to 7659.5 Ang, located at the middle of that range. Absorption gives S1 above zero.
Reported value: -0.9 Ang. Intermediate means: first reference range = 19.5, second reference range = 18.4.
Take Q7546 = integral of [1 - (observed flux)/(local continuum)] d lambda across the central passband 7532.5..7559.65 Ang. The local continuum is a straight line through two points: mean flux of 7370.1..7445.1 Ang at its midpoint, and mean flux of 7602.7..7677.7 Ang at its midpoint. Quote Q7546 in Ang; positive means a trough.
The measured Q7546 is -0.7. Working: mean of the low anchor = 19.5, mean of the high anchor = 18.3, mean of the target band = 19.3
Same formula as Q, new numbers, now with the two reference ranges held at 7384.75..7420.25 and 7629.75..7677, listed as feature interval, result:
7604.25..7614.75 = -0.61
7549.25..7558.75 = -0.31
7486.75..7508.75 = -0.30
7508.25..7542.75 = -0.95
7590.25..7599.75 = -0.09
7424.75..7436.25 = 0.03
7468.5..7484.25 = -0.06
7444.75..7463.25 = -0.12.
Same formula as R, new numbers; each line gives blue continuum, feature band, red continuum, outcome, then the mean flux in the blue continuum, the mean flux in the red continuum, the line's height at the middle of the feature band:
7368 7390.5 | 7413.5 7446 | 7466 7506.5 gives -0.002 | 19.6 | 19.3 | 19.4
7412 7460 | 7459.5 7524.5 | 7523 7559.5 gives 0.010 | 19.5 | 19.4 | 19.4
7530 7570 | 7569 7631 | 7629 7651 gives -0.011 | 19.2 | 18.1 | 18.6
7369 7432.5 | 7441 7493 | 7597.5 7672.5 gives -0.009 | 19.5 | 18.3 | 19.2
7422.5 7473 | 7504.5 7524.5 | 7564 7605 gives -0.013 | 19.4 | 18.8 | 19.1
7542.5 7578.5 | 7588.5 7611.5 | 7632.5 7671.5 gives -0.010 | 19.1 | 17.9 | 18.6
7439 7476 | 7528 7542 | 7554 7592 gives -0.020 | 19.4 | 18.9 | 19.1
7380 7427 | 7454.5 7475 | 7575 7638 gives 0.001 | 19.6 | 18.6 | 19.3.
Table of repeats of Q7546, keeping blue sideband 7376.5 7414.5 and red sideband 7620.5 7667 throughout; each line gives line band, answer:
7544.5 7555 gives -0.30 Ang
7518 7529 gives -0.40 Ang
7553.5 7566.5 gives -0.26 Ang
